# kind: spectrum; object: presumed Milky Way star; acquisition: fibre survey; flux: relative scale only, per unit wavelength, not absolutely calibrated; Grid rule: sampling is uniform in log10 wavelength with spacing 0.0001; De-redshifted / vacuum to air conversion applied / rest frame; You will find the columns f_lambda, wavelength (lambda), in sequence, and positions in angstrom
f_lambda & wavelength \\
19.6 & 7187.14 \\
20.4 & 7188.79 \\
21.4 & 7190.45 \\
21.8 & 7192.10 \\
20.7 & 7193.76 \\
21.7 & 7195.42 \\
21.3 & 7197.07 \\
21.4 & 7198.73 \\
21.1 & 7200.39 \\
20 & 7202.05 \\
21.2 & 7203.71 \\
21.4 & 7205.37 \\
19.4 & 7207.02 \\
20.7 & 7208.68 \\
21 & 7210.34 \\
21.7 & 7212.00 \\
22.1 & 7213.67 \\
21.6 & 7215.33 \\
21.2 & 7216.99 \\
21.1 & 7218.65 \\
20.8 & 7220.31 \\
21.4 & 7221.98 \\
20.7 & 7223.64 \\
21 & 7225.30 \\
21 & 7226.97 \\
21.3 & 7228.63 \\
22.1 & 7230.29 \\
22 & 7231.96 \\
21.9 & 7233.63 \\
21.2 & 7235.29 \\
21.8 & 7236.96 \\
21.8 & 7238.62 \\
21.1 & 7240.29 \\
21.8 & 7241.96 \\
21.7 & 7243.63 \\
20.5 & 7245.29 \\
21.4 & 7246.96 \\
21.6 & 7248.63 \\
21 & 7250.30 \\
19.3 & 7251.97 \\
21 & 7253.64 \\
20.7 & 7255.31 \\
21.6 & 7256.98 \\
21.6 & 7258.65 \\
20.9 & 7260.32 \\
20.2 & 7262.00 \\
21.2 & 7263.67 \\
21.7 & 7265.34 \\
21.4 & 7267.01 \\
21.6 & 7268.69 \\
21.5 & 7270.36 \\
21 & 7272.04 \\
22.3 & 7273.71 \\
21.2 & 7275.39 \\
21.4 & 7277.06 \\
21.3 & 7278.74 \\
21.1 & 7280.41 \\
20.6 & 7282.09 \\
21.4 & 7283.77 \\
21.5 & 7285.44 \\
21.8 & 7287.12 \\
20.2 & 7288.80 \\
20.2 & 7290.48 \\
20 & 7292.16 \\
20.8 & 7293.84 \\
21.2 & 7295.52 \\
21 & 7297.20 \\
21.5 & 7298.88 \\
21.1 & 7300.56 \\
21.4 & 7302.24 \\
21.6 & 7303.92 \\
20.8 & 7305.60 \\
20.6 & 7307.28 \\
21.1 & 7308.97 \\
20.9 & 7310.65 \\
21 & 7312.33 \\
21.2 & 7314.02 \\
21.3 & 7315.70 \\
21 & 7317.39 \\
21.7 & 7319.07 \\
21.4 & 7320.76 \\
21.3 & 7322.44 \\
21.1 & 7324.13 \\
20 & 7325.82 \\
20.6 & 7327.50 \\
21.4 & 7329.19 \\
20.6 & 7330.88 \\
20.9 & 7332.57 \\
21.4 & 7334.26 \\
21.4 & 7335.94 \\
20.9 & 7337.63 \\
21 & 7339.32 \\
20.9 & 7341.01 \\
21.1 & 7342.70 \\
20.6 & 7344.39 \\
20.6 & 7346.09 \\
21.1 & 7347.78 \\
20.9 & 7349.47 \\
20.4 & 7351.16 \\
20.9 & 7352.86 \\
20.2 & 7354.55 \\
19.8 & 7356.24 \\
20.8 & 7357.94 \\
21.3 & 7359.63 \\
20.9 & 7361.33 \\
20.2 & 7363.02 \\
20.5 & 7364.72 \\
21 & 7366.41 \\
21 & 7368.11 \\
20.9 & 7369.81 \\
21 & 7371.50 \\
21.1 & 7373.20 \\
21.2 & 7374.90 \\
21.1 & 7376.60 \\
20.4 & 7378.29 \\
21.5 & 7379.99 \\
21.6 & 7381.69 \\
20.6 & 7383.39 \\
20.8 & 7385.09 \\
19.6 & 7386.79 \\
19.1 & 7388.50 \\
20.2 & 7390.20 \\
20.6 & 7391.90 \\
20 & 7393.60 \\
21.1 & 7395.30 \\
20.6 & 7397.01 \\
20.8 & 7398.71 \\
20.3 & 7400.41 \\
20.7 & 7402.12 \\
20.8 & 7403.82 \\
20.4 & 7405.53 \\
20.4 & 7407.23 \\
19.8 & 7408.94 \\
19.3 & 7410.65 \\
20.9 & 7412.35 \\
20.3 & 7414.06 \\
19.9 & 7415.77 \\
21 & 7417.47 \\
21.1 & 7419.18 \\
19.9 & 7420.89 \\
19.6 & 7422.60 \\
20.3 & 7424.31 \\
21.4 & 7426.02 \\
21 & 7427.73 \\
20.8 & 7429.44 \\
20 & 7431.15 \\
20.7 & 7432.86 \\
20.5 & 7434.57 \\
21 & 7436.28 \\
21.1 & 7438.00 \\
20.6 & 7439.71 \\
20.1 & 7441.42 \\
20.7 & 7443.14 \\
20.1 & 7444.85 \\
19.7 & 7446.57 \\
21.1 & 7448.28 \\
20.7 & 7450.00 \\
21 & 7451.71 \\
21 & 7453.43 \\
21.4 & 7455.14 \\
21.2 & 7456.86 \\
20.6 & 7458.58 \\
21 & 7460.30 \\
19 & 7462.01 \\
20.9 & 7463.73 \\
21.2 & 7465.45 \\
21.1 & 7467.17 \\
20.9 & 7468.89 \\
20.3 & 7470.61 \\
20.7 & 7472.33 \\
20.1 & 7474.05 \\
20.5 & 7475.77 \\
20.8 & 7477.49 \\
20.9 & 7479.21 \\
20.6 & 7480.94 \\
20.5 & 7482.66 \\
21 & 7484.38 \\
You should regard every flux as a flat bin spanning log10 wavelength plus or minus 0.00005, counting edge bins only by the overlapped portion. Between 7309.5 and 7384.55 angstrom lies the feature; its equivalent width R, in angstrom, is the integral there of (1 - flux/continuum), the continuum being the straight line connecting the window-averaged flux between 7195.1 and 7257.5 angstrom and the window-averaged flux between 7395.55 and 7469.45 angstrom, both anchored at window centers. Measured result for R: -0.32 angstrom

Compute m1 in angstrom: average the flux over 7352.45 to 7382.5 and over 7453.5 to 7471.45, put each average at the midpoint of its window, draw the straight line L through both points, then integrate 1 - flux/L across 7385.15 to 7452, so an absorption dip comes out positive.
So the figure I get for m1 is 1.2 angstrom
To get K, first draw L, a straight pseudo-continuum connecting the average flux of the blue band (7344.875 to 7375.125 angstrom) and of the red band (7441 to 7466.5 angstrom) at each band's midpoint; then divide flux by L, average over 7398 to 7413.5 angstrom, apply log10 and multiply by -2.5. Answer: 0.018 mag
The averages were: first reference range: 20.8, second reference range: 20.7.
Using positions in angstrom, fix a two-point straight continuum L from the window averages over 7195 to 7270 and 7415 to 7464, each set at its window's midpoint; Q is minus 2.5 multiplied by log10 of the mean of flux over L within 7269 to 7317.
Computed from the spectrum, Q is -0.004 mag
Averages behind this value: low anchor 21.2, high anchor 20.6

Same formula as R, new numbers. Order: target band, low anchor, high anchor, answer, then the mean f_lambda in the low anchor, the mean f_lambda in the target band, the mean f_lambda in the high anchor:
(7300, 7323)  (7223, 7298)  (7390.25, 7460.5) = -0.2 angstrom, 21.2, 21.2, 20.6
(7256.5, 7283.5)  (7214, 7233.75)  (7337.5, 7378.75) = -0.2 angstrom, 21.3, 21.3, 20.8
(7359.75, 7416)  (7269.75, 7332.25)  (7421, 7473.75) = 0.6 angstrom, 21.1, 20.6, 20.6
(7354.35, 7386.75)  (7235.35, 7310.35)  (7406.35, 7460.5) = 0.0 angstrom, 21.1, 20.8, 20.6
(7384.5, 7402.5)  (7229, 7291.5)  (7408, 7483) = 0.4 angstrom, 21.3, 20.3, 20.6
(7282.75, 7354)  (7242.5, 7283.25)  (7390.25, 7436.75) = -0.3 angstrom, 21.2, 21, 20.5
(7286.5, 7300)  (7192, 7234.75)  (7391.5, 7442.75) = 0.1 angstrom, 21.2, 20.8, 20.5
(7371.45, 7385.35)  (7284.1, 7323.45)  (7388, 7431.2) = -0.3 angstrom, 21.1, 21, 20.4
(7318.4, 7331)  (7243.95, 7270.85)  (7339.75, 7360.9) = -0.1 angstrom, 21.1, 21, 20.7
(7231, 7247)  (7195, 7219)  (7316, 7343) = -0.3 angstrom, 21.1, 21.5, 21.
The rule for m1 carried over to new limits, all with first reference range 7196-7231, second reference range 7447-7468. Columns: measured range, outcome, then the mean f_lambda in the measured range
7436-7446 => 0.1 angstrom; 20.5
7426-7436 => 0.1 angstrom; 20.7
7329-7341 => 0.0 angstrom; 21.1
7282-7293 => 0.1 angstrom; 20.8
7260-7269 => 0.0 angstrom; 21.1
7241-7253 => 0.0 angstrom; 21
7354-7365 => 0.2 angstrom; 20.5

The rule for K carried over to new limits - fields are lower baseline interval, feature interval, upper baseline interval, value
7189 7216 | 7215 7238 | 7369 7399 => -0.02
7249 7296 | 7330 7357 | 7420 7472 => 0.00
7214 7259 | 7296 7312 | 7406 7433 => -0.01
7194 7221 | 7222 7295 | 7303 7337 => -0.01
